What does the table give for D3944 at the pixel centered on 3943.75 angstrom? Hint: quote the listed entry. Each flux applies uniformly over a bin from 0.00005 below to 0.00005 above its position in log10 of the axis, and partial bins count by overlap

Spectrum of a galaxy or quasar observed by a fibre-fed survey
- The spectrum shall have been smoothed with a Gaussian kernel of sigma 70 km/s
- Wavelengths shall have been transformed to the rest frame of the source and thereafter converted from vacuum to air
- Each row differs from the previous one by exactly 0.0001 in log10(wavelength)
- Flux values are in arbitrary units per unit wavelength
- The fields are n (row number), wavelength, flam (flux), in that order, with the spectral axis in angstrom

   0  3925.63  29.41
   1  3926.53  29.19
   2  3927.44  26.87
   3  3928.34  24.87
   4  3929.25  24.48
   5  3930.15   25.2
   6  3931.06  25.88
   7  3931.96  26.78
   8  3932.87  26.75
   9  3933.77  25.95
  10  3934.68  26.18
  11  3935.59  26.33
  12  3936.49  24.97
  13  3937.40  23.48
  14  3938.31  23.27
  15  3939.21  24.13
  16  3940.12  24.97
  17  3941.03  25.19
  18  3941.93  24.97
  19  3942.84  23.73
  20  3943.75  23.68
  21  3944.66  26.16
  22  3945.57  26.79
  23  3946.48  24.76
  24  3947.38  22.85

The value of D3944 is 23.68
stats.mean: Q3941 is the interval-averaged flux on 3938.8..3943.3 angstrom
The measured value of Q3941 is 24.6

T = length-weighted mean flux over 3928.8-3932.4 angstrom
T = 25.6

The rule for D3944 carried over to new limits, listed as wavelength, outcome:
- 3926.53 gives 29.19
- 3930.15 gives 25.2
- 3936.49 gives 24.97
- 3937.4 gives 23.48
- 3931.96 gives 26.78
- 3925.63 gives 29.41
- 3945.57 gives 26.79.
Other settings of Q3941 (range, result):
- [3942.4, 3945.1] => 24.5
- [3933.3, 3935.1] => 26.1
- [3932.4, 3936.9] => 26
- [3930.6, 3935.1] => 26.3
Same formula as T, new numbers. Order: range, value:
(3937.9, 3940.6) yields 24.2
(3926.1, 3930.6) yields 26.1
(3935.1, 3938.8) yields 24.5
